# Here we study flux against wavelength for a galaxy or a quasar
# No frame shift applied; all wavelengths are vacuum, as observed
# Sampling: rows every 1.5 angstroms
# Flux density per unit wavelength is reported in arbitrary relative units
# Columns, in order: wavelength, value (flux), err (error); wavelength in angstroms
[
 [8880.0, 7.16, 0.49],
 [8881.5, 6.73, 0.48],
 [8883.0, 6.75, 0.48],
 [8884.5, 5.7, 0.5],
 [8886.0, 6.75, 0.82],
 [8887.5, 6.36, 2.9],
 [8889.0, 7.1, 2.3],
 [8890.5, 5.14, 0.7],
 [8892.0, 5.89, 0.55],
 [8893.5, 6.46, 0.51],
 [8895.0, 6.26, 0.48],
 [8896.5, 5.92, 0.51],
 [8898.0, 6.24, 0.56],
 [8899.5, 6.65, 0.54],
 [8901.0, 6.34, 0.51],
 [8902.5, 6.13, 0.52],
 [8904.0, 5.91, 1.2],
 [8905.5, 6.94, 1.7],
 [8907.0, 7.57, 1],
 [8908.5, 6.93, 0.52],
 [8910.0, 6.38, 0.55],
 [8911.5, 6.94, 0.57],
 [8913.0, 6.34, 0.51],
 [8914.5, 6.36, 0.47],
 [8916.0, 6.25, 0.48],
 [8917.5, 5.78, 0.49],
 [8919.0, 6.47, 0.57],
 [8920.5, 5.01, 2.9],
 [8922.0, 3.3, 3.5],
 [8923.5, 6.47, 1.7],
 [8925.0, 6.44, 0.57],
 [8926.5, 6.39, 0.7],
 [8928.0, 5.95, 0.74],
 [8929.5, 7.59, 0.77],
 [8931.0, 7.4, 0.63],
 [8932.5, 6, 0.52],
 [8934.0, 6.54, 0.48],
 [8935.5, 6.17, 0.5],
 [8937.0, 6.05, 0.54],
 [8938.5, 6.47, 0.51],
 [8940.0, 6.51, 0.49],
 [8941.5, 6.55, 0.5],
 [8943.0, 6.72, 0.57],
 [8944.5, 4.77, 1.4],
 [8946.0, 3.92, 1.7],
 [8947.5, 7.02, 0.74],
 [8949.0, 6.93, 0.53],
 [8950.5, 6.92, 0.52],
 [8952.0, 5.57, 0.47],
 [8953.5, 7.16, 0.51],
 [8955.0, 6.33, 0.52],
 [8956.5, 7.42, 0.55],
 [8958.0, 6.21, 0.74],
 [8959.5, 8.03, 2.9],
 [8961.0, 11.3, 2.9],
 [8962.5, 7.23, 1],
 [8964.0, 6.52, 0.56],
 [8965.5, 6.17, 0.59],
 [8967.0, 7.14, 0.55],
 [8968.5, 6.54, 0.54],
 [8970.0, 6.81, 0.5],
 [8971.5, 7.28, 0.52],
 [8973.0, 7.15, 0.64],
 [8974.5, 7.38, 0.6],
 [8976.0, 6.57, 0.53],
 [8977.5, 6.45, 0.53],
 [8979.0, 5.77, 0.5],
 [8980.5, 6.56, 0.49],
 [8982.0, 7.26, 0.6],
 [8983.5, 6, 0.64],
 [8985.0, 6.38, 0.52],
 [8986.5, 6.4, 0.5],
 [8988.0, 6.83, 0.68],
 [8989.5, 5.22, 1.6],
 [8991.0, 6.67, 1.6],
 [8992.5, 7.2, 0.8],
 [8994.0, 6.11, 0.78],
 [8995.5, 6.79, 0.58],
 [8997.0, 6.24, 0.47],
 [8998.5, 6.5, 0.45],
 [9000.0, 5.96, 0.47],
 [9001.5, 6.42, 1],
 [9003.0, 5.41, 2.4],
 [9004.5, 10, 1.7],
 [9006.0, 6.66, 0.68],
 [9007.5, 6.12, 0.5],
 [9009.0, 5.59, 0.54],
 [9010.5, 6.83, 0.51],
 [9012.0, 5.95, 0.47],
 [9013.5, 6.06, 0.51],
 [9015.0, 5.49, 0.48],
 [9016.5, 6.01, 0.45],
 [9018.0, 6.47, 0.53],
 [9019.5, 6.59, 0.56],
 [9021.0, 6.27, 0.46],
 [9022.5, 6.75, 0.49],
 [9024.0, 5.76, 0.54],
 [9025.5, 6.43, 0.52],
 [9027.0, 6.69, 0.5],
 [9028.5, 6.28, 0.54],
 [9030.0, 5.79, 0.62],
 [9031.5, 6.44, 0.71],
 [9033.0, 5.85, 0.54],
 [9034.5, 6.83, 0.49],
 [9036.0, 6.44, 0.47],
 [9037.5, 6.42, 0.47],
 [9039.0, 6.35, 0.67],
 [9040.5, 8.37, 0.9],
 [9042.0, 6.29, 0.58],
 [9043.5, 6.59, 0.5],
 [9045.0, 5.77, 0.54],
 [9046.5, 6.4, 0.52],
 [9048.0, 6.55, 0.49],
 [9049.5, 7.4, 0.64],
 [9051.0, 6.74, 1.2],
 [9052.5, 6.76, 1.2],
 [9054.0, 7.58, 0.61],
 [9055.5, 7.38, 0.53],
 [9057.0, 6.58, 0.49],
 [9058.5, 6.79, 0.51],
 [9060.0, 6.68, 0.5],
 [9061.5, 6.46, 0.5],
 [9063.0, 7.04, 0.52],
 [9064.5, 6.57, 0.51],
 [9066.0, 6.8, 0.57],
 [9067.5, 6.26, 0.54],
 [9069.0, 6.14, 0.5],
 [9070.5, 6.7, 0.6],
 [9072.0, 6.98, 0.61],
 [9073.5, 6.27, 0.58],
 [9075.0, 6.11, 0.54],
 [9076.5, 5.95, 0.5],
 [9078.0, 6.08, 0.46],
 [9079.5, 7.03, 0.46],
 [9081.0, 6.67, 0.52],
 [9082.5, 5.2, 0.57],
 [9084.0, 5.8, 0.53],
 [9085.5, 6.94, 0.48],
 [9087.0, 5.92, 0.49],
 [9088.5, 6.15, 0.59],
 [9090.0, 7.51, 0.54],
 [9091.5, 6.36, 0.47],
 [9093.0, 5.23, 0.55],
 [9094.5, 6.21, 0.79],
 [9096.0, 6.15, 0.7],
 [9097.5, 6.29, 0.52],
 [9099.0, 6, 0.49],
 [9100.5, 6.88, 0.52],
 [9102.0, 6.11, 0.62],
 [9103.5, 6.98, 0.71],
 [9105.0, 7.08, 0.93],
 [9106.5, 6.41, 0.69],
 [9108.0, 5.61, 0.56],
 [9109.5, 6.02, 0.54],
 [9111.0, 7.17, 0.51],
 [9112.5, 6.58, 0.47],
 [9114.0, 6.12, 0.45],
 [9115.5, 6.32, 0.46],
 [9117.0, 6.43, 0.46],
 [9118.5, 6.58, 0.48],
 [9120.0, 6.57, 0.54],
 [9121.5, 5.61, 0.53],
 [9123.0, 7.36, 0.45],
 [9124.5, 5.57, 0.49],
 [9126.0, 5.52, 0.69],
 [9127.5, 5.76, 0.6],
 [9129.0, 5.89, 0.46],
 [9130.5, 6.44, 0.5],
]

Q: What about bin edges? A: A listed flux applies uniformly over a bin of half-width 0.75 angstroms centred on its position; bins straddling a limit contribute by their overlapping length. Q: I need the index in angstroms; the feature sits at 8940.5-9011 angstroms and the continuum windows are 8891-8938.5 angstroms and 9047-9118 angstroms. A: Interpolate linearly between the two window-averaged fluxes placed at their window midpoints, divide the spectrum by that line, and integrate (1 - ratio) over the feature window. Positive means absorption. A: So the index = -3.3 angstroms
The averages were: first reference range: 6.29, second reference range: 6.49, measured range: 6.66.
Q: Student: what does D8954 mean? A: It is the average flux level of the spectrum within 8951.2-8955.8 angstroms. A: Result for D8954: 6.37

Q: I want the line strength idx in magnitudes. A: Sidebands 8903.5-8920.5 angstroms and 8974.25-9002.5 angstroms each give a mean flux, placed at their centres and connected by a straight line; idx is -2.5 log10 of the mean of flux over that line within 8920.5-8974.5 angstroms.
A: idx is -0.022 mag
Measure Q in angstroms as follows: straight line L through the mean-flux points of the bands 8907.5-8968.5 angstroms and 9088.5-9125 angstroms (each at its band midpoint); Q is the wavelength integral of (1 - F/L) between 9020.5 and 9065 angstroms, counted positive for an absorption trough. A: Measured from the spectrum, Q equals -1.28 angstroms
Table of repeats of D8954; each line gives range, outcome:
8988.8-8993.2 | 6.37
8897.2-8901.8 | 6.4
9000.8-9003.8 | 5.97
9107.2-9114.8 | 6.3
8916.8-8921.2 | 5.76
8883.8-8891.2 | 6.22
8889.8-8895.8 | 5.94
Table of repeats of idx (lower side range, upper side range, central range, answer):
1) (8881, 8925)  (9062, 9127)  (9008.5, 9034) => 0.02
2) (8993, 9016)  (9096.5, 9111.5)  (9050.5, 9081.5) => -0.04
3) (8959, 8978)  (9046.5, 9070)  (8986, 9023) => 0.11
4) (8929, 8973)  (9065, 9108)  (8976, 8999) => 0.03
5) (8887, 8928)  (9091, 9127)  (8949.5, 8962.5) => -0.18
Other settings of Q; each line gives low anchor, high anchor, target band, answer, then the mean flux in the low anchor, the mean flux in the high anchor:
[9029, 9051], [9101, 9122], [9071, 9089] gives 0.6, 6.54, 6.41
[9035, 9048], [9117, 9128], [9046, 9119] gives -1.3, 6.58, 6.17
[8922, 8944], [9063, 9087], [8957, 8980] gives -2.6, 6.39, 6.37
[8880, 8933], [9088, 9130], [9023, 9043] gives -0.5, 6.32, 6.3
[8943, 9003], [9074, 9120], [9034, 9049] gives -0.3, 6.63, 6.33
